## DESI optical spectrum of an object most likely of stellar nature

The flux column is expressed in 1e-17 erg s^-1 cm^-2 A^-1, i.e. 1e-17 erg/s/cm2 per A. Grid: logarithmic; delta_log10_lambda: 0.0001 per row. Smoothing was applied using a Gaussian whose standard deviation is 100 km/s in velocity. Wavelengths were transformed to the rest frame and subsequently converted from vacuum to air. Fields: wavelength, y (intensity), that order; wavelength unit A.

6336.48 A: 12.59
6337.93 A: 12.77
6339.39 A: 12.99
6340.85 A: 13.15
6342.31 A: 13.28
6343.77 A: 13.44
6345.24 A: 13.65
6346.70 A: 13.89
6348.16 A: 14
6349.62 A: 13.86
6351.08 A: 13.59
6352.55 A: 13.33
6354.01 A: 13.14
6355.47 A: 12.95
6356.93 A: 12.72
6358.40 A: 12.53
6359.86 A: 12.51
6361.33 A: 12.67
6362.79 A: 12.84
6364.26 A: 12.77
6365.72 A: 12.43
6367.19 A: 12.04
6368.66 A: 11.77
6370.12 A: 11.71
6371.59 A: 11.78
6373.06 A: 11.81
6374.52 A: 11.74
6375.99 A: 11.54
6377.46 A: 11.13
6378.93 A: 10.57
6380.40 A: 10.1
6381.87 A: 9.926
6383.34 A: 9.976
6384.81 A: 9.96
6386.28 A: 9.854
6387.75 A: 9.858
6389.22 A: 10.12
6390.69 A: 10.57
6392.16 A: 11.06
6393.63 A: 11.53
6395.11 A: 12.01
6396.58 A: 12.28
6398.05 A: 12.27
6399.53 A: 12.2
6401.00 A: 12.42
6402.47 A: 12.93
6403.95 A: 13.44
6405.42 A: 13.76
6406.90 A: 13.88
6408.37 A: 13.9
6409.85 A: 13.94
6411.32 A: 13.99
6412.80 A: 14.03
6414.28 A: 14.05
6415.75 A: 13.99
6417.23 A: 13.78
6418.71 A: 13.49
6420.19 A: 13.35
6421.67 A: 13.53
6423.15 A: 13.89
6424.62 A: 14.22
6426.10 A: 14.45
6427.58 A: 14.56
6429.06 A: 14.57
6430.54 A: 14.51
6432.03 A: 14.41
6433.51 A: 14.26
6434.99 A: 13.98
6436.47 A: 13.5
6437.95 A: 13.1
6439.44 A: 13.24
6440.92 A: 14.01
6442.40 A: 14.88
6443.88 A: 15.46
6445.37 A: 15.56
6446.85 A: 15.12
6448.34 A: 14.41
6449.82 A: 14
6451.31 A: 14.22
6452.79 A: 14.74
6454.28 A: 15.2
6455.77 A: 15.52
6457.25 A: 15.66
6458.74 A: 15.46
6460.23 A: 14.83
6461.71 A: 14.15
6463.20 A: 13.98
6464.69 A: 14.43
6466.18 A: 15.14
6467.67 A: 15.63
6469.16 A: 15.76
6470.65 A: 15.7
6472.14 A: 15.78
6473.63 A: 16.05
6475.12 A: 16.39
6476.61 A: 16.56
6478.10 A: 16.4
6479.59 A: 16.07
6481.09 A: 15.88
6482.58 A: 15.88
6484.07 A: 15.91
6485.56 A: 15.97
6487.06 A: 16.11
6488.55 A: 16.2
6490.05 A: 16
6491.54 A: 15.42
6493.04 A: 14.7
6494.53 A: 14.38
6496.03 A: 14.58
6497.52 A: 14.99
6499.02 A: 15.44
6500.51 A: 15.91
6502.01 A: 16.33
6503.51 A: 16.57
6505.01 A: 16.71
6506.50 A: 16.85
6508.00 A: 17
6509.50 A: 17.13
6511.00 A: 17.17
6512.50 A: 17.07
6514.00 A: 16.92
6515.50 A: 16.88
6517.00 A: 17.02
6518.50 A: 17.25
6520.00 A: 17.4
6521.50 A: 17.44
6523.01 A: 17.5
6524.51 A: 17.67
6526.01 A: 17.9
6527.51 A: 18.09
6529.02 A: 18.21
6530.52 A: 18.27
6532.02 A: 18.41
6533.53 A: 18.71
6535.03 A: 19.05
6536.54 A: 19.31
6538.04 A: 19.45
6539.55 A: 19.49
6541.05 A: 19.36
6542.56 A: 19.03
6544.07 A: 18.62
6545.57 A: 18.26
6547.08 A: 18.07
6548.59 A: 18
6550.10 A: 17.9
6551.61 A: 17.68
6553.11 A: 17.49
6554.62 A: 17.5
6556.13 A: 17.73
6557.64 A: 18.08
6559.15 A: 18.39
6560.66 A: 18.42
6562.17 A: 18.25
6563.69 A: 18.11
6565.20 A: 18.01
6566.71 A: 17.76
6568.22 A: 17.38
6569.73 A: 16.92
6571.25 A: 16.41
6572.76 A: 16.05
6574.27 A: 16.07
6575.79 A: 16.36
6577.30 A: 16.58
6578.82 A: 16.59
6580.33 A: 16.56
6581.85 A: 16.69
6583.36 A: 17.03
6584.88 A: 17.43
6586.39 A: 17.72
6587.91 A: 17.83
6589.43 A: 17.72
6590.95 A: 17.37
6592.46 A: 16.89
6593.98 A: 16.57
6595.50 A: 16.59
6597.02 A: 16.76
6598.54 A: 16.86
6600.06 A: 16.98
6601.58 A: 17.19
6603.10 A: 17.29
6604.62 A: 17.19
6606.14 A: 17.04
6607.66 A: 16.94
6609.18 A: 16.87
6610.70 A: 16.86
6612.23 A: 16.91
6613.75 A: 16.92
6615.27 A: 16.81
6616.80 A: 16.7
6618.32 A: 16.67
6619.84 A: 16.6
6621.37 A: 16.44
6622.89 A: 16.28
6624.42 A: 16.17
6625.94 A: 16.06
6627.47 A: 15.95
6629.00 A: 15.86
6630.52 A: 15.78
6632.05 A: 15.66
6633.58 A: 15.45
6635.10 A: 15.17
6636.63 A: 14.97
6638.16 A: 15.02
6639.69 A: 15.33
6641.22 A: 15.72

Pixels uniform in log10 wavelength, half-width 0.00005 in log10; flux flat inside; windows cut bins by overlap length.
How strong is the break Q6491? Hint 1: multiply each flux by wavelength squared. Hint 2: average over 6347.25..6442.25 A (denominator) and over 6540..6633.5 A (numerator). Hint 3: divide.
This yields 1.43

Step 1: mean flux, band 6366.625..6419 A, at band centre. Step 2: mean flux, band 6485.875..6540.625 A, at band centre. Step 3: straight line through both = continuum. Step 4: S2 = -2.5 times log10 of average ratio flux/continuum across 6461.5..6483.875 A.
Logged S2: -0.02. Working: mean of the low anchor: 12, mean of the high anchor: 17.1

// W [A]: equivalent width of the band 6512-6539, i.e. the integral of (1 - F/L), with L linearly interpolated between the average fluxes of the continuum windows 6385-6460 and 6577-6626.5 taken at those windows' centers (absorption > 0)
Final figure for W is -4.3 A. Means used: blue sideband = 13.6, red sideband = 16.9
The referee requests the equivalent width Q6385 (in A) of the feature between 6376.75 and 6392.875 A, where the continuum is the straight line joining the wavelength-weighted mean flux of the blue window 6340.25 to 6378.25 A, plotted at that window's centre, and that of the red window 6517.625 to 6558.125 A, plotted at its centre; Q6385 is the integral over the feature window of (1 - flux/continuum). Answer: 3.83 A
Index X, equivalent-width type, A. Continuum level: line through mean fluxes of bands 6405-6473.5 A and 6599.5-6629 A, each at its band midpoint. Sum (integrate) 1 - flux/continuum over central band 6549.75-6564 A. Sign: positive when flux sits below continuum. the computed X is -1.8 A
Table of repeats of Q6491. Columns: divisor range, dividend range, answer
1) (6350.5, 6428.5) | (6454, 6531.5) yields 1.34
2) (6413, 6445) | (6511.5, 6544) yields 1.33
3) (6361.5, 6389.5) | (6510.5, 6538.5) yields 1.67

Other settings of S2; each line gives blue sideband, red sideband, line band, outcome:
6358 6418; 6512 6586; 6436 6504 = -0.02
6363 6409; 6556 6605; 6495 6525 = -0.10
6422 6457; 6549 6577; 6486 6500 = 0.03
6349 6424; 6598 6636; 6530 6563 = -0.21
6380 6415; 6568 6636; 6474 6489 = -0.16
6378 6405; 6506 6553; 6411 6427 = -0.11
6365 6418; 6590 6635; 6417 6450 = -0.11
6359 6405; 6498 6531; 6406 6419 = -0.09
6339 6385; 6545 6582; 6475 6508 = -0.02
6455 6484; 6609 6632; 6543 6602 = -0.08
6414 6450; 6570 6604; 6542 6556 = -0.12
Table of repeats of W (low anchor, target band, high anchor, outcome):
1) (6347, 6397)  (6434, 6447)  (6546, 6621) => -0.7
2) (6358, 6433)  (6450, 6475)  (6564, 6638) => -2.3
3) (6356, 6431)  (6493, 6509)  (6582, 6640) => -1.5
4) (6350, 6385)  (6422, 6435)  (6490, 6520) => -0.4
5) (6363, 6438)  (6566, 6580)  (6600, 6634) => -0.8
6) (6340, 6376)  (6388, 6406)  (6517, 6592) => 2.4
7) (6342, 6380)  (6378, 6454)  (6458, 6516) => 5.1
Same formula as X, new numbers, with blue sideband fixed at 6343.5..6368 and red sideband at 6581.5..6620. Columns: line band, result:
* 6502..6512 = -0.9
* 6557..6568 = -1.1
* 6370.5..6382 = 1.9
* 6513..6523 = -0.9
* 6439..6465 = -0.2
